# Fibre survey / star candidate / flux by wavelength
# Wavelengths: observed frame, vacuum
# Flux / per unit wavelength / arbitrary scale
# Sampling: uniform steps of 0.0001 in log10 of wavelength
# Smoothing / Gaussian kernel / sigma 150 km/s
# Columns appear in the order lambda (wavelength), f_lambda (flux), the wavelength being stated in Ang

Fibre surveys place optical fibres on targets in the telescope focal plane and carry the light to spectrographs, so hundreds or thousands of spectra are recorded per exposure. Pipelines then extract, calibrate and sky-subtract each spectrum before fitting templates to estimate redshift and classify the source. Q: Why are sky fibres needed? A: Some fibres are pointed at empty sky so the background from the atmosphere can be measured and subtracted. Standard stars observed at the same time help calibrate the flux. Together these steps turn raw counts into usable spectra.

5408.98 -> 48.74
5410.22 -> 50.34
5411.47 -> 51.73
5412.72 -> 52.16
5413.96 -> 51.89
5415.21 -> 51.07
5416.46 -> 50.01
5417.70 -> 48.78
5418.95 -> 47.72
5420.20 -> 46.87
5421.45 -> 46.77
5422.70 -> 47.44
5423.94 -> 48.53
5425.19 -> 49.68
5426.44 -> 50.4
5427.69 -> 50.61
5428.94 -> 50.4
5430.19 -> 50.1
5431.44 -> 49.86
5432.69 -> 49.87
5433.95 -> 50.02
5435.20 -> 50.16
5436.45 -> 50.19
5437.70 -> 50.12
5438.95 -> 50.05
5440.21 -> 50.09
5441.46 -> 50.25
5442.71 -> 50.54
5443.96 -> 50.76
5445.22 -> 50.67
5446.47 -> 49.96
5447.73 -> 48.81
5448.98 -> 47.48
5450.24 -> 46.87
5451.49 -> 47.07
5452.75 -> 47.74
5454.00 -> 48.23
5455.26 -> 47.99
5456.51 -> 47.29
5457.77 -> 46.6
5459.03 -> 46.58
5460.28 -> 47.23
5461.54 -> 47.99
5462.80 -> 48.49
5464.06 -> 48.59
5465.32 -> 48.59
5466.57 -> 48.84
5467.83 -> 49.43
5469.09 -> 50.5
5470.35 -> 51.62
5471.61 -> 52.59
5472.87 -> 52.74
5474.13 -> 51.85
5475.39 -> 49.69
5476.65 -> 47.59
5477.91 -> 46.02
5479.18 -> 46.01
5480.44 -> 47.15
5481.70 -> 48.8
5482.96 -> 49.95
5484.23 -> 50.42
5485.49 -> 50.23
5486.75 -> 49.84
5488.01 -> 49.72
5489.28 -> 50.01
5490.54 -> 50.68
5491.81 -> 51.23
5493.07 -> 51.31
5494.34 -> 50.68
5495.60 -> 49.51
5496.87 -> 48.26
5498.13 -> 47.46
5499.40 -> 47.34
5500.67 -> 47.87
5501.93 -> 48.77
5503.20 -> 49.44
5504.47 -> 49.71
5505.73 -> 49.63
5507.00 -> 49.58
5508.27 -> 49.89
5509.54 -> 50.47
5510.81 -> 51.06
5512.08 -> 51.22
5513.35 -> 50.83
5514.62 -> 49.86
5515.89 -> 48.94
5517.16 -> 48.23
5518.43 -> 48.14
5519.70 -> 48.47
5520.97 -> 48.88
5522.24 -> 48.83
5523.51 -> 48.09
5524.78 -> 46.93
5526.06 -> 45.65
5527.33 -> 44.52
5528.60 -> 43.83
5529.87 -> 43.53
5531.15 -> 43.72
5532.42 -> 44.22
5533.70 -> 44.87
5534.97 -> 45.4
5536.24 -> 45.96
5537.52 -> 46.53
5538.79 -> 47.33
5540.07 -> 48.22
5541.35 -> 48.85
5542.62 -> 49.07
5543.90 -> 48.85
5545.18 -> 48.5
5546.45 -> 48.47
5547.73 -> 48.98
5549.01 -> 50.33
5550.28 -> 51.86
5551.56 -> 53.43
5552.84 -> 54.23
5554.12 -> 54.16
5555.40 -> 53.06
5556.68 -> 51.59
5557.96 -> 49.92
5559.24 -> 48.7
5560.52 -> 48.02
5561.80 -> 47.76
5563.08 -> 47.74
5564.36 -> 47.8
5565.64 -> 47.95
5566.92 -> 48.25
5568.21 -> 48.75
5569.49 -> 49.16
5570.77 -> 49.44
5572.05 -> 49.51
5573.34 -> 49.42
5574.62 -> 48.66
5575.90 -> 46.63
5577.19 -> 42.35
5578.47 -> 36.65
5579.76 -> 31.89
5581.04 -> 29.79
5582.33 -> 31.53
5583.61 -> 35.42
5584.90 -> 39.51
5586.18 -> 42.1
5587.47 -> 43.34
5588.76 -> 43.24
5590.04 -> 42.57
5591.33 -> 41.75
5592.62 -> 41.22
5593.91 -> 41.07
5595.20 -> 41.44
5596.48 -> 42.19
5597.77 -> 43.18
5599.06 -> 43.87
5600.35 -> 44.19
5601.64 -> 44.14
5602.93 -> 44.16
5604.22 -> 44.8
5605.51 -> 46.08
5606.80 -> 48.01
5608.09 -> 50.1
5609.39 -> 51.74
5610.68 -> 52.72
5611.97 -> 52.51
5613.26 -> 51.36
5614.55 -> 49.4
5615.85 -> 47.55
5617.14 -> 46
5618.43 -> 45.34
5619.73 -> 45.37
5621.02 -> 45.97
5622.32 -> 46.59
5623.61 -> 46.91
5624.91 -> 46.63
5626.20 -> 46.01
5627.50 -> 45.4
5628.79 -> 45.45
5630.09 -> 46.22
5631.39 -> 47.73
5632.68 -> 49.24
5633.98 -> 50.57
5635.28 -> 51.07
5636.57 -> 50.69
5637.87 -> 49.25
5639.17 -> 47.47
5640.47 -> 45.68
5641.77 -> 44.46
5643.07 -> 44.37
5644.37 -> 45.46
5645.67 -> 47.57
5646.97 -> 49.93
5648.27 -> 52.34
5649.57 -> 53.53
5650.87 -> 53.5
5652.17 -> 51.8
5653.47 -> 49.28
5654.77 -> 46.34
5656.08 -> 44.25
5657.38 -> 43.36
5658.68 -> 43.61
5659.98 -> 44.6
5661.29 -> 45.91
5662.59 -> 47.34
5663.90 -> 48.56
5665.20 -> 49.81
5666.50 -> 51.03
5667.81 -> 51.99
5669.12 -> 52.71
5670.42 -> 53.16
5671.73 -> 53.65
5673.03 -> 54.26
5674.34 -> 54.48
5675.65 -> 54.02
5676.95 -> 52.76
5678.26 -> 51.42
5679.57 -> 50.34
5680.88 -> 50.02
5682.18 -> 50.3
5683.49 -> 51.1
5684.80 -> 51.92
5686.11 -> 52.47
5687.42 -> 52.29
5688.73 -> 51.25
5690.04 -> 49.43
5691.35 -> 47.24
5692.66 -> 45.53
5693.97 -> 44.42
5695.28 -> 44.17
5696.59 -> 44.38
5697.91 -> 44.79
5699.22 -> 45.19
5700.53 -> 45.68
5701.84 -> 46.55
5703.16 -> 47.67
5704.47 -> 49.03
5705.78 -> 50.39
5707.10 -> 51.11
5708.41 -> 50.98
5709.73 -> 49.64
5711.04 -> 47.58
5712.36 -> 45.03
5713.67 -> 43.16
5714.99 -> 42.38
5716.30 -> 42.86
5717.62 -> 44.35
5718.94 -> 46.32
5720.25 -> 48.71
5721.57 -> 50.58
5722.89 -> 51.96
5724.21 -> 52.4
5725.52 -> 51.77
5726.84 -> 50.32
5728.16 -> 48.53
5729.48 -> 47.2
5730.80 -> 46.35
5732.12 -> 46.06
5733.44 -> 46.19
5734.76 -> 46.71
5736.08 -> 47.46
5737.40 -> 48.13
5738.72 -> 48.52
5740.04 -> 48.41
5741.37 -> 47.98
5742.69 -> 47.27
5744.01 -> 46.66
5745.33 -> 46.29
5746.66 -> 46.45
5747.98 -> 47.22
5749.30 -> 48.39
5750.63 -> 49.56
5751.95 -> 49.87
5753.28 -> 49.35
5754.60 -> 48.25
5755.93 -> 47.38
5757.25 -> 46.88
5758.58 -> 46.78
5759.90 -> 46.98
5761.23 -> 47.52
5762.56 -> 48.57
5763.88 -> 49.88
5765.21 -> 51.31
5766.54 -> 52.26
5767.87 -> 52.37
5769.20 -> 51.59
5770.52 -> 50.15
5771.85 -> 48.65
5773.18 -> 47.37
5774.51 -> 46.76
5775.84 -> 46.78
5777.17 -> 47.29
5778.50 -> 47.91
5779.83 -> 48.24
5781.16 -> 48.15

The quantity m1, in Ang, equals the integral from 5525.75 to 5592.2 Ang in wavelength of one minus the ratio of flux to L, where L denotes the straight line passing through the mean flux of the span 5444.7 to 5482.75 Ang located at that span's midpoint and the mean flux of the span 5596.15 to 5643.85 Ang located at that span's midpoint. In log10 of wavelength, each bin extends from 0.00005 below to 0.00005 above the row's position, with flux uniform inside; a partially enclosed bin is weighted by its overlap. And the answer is 2.4 Ang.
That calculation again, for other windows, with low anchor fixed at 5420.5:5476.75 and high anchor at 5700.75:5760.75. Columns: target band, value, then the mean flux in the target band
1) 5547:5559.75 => -0.8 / 51.6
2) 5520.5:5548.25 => 1.2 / 46.8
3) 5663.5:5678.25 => -1.3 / 52.4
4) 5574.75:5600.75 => 4.4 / 40.3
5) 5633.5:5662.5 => 0.2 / 47.9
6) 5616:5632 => 0.7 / 46.2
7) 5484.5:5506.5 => -0.2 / 49.5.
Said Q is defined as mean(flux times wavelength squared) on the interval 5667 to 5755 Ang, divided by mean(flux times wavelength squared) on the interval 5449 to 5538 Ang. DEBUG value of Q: 1.09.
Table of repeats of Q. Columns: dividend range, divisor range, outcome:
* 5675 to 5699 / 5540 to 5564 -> 1.03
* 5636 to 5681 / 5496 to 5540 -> 1.09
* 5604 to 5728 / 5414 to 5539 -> 1.07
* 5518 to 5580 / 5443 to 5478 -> 1.01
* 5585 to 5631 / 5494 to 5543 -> 0.98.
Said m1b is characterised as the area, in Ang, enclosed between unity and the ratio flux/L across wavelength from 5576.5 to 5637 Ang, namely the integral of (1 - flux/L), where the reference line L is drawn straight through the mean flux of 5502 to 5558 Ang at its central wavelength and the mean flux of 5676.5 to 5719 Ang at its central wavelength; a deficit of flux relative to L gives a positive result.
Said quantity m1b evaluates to 4.71 Ang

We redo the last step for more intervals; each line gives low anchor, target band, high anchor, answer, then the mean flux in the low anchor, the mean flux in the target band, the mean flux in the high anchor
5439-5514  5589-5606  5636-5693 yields 2.2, 49.3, 43.1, 49.6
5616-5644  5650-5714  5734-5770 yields -1.9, 47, 49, 48.5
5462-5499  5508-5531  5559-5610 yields -0.3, 49.6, 48.1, 44.1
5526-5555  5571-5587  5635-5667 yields 2.5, 47.9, 40.6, 48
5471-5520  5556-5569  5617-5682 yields 0.1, 49.5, 48.7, 48.7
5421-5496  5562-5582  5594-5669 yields 1.4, 49.3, 44.8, 47.4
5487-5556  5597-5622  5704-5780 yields 0.7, 48.8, 47.1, 48.2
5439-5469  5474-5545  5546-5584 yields -1.0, 48.6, 48.3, 46.8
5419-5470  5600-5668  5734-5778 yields 1.1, 48.9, 47.8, 48.3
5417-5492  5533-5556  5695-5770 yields -0.3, 49.2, 49.3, 47.9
